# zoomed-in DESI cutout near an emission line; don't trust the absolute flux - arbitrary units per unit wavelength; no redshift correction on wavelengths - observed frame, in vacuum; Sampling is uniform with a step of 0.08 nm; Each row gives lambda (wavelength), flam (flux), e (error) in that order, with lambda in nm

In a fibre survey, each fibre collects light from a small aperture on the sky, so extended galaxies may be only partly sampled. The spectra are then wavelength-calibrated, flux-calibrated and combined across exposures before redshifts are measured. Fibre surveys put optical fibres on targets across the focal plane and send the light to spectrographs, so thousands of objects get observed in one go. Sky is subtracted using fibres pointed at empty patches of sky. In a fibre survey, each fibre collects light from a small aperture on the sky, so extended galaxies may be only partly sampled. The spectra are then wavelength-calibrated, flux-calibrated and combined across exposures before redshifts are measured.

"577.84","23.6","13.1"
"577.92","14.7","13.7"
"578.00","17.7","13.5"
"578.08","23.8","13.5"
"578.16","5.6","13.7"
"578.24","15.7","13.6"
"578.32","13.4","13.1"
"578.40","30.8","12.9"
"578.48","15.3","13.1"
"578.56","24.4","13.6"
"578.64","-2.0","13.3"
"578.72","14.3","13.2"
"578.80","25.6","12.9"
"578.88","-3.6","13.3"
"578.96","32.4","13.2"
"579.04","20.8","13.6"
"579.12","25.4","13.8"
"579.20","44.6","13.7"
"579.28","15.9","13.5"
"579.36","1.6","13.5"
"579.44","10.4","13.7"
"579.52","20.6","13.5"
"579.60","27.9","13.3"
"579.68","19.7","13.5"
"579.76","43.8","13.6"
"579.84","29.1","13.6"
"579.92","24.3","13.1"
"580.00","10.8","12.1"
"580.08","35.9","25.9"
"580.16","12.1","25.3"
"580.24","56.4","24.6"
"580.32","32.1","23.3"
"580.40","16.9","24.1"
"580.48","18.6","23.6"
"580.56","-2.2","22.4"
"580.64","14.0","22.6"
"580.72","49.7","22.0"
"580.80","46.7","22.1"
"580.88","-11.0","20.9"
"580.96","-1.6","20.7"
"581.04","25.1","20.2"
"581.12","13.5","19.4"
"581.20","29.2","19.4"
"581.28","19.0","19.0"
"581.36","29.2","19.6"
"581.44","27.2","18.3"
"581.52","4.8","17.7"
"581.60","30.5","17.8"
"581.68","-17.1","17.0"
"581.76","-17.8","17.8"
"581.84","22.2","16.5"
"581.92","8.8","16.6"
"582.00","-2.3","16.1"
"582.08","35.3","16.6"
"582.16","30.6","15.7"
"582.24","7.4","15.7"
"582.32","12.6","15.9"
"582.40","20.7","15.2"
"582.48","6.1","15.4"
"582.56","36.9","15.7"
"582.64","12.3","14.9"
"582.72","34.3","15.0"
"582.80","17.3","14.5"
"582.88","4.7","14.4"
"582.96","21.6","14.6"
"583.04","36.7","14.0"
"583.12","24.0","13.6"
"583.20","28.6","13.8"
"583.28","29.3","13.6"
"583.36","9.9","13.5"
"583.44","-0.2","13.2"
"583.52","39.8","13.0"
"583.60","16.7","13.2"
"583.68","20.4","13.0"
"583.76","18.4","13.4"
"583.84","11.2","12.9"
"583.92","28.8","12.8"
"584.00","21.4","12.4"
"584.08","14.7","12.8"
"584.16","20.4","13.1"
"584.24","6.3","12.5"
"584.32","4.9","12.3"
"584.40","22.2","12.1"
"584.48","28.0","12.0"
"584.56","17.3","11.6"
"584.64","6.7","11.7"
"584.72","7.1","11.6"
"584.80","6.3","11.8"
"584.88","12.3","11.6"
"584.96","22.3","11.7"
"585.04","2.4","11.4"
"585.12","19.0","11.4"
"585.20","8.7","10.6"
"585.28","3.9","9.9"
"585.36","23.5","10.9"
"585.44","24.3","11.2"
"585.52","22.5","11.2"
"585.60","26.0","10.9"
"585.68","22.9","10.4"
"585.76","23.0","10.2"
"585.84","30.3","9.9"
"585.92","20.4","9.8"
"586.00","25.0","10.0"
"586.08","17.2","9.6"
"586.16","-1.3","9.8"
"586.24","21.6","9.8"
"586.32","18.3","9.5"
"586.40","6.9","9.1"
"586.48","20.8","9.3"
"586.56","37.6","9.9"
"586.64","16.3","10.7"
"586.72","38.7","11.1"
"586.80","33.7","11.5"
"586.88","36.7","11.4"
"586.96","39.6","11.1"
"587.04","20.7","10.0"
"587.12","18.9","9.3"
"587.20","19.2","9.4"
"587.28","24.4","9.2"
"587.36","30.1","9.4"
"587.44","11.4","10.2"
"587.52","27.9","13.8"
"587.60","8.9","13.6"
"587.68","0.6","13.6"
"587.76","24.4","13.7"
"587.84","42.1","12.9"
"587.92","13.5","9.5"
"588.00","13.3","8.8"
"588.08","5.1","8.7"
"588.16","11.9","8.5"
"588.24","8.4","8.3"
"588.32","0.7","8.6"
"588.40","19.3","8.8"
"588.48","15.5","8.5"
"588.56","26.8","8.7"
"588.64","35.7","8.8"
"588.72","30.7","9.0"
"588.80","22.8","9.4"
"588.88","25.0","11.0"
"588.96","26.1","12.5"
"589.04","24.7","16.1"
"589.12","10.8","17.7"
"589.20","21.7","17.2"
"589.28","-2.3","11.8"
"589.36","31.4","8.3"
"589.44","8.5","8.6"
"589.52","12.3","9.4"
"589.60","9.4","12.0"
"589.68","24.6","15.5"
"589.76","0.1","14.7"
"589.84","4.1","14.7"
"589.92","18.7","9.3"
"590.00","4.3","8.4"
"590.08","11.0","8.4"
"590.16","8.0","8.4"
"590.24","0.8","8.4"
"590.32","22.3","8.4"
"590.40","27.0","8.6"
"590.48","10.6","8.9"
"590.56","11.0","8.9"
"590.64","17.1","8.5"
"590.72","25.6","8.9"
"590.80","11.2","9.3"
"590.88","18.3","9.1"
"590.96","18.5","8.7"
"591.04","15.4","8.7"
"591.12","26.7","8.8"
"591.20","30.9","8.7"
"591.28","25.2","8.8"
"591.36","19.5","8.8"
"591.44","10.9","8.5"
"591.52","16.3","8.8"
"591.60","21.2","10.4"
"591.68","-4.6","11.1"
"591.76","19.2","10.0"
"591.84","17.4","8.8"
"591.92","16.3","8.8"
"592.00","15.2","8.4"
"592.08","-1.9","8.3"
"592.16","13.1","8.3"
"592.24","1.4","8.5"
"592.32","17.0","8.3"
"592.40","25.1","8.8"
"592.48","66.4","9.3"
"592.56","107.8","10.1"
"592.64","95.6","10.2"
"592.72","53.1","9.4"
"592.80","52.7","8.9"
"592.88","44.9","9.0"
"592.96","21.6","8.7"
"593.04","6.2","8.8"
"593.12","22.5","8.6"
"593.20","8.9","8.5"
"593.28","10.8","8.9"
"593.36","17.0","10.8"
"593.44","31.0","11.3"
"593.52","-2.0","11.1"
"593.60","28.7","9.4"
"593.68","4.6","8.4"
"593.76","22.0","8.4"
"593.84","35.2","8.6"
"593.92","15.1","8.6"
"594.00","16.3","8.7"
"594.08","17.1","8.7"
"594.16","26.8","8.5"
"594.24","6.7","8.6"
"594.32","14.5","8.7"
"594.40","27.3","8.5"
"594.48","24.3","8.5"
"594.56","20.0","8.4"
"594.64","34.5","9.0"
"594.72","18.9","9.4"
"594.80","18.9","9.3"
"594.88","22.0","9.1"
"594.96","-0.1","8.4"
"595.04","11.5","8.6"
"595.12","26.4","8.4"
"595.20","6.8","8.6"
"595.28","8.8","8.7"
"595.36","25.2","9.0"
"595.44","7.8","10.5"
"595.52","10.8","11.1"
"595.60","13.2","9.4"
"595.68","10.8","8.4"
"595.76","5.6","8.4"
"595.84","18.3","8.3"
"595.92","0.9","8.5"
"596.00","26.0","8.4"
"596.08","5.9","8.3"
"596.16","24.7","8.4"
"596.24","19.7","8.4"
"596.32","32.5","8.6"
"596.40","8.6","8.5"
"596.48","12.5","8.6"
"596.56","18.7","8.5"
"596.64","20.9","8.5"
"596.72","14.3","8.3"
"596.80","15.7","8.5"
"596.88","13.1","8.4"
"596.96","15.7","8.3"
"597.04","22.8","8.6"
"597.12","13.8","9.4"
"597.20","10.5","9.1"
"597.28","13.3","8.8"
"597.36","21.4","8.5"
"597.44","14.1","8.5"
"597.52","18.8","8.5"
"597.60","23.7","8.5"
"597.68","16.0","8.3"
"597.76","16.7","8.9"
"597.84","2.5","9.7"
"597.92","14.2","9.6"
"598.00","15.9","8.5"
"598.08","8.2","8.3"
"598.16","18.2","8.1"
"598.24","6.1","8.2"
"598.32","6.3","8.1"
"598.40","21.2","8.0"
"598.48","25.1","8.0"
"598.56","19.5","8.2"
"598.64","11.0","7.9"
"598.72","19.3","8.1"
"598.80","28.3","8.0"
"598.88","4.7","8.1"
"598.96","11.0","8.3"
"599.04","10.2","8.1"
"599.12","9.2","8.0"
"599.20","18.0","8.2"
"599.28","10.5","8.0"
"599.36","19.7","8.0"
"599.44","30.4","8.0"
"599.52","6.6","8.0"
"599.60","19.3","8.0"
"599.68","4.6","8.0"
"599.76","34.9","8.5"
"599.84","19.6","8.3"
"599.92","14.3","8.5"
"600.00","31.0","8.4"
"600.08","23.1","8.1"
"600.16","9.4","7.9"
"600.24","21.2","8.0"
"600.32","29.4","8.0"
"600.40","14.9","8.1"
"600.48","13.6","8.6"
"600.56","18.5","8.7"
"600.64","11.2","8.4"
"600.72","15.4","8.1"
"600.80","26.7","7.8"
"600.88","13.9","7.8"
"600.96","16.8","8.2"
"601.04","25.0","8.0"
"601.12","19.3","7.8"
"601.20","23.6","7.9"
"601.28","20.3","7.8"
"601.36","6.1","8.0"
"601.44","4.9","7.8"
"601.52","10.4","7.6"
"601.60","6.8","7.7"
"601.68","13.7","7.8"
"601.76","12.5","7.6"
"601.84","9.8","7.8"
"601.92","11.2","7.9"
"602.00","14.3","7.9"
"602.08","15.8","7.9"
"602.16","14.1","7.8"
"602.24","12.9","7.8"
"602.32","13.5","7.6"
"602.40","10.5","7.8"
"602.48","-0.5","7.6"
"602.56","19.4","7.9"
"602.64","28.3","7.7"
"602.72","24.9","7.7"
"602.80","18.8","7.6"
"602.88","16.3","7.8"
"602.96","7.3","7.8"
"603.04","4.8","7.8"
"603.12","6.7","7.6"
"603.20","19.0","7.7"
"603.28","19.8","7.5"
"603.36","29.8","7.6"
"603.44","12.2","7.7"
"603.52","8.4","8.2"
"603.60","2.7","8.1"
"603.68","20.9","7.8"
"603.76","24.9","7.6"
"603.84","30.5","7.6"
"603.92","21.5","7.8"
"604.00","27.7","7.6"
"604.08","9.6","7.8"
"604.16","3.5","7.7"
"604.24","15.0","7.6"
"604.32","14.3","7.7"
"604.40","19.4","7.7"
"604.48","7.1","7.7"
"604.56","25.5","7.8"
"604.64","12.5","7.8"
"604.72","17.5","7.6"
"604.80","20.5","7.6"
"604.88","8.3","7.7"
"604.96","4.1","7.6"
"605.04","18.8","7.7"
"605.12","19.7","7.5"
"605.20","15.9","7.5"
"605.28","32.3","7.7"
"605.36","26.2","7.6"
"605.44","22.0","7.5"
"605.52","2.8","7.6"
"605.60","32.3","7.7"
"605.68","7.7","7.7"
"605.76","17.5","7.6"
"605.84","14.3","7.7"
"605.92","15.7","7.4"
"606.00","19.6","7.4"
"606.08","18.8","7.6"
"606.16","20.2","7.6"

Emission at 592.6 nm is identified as [O III]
